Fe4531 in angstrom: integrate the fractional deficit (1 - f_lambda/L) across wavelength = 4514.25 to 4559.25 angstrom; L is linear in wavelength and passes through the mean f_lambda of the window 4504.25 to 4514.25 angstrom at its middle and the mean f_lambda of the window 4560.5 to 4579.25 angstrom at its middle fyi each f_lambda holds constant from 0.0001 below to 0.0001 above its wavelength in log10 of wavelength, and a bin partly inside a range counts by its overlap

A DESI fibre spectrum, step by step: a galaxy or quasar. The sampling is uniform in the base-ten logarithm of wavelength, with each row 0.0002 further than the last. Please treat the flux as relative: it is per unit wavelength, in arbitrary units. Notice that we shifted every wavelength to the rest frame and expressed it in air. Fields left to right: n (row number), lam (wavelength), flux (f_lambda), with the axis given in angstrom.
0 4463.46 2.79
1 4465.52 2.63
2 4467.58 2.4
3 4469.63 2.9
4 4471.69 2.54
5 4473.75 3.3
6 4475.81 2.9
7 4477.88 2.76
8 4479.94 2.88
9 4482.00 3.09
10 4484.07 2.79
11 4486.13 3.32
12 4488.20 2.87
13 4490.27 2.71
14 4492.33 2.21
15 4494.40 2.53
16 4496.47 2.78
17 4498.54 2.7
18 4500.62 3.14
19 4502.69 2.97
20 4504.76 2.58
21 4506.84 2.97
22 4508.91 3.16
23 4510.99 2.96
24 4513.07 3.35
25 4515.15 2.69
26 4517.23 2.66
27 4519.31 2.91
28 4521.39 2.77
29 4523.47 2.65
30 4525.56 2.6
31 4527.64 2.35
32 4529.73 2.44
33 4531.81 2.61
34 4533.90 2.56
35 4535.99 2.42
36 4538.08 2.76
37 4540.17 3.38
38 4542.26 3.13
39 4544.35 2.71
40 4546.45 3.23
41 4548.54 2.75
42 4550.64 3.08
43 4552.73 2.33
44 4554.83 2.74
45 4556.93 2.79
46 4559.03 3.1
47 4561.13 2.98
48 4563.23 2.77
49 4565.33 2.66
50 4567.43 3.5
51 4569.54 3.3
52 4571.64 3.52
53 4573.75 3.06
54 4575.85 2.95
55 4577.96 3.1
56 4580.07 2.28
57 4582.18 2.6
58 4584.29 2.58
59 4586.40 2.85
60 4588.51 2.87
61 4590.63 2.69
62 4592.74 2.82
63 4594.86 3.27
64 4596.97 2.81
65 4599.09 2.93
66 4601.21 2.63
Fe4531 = 4.4 angstrom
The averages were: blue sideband 3.02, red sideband 3.09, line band 2.75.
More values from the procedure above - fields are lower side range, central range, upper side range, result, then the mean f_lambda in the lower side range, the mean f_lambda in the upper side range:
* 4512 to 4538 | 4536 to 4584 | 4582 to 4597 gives -3.0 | 2.67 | 2.82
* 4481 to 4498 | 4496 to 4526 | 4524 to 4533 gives -2.7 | 2.78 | 2.51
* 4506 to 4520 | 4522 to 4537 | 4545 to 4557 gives 1.9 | 2.96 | 2.82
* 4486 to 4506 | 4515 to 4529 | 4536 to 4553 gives 0.9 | 2.76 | 2.92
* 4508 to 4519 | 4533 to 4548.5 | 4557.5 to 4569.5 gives 0.6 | 2.96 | 3.02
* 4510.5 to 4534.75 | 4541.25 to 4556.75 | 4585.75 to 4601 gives -0.4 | 2.71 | 2.88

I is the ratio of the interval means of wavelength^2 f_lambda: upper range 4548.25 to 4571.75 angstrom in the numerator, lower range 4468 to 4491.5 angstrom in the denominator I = 1.05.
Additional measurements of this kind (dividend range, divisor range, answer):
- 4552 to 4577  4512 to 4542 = 1.11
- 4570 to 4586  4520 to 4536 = 1.15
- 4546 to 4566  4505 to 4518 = 0.98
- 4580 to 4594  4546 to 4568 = 0.95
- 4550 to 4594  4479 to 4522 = 1.04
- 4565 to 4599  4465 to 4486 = 1.08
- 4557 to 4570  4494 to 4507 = 1.10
